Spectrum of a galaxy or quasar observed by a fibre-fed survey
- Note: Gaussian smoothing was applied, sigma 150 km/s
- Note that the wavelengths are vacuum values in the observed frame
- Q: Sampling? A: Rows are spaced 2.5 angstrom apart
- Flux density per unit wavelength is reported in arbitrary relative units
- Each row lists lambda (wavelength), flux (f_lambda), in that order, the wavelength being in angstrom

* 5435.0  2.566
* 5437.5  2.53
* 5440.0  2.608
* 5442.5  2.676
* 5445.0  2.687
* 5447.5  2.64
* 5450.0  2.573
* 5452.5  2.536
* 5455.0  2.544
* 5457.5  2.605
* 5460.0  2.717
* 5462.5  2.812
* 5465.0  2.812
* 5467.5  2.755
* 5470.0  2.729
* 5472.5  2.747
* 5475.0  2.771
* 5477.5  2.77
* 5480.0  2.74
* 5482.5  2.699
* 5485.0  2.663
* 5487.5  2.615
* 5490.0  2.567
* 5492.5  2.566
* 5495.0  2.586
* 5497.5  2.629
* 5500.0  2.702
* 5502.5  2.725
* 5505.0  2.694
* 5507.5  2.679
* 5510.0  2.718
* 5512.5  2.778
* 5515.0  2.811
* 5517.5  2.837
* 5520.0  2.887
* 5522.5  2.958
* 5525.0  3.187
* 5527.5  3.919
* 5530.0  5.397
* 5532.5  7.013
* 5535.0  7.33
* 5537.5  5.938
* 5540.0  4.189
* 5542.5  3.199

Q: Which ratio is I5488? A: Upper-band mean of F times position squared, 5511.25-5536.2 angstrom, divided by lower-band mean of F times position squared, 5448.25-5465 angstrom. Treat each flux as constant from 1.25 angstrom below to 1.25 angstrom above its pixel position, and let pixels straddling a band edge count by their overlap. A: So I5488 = 1.6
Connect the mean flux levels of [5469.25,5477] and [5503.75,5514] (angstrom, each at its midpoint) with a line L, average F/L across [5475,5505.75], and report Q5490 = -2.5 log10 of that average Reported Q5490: 0.03 mag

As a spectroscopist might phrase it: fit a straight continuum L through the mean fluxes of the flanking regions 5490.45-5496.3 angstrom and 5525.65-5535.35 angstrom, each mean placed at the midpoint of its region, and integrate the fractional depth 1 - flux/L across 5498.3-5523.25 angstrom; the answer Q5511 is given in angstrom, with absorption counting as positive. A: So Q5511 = 7.3 angstrom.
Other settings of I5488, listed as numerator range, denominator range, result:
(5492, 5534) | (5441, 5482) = 1.24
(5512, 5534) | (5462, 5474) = 1.41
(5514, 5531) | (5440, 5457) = 1.34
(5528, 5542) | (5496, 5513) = 2.14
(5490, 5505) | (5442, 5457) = 1.03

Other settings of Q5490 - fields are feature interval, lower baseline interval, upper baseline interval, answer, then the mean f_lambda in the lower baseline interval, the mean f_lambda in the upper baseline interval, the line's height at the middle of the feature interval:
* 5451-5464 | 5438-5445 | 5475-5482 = 0.02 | 2.64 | 2.75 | 2.69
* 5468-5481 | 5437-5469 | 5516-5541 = 0.16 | 2.66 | 4.55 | 3.2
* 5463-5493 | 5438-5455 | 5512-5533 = 0.13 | 2.61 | 3.67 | 3.05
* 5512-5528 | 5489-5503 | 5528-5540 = 0.50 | 2.63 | 6.03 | 4.78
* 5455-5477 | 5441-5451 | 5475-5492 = -0.03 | 2.64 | 2.68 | 2.66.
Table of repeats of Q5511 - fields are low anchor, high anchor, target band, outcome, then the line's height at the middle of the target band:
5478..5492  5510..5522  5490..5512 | 0.7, 2.74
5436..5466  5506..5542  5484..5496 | 2.8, 3.38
